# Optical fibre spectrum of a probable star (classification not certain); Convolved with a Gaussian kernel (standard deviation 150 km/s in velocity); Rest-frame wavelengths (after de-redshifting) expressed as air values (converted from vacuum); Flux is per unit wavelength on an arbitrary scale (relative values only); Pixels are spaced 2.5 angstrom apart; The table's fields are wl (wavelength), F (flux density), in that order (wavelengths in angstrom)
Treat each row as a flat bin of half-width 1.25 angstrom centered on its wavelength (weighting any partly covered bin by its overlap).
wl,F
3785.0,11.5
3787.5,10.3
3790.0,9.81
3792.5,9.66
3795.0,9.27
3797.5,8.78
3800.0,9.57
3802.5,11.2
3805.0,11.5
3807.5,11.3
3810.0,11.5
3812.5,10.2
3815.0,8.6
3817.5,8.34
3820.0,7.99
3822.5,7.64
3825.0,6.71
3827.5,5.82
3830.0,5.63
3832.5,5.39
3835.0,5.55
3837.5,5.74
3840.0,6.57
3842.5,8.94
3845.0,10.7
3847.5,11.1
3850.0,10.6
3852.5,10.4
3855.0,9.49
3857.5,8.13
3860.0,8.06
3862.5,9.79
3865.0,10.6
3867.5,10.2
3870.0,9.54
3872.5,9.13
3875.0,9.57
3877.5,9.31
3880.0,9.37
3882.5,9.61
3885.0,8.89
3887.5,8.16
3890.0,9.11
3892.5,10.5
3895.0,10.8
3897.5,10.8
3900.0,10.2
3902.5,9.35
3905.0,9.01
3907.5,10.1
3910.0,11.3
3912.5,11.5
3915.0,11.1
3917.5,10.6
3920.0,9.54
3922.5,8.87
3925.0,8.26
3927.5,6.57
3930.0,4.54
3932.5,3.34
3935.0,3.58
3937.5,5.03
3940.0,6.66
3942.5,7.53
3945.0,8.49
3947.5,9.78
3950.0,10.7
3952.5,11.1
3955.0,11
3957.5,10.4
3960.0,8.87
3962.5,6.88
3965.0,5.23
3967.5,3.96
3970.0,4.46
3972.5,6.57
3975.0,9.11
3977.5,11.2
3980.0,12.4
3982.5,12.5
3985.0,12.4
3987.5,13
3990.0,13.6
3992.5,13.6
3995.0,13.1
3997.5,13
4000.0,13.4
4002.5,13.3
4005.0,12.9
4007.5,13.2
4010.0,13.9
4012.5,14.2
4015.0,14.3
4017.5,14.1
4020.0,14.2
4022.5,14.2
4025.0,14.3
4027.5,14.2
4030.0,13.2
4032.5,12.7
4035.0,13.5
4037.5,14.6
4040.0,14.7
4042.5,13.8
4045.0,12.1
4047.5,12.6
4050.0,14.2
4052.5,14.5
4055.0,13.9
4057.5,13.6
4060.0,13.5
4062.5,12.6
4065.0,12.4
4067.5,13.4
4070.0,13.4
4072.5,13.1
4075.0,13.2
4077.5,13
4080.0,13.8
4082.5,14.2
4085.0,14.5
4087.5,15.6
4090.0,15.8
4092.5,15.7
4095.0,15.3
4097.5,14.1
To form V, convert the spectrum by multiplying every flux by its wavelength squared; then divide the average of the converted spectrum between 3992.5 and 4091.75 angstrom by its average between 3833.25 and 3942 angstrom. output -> 1.68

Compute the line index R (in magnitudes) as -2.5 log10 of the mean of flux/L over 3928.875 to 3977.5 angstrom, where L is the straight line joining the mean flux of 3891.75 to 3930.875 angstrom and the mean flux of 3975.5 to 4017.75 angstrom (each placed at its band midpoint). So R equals 0.47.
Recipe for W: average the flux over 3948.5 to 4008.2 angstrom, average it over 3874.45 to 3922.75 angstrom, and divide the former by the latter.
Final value 1.1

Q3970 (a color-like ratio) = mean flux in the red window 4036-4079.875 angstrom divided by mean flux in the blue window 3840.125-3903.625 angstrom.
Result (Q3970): 1.40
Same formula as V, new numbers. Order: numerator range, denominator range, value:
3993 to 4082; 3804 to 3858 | 1.76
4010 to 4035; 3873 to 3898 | 1.56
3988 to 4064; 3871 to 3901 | 1.52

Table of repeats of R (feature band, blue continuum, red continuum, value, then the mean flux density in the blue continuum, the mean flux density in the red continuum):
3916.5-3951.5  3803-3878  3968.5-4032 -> 0.43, 8.82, 12.5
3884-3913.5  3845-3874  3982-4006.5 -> 0.08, 9.77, 13.1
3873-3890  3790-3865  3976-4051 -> 0.11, 8.81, 13.4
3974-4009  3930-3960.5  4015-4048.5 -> -0.15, 7.88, 13.7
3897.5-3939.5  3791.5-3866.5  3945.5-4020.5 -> 0.21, 8.83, 11.2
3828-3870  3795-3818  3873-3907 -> 0.15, 10.1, 9.59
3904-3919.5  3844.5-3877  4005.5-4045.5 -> 0.05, 9.76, 13.8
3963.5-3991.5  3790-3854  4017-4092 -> 0.27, 8.77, 13.8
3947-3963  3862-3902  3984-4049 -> 0.18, 9.72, 13.5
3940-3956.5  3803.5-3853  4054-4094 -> 0.17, 8.5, 13.9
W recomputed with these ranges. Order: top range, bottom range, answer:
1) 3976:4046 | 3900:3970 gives 1.63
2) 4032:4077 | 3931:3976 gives 1.83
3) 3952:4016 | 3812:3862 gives 1.37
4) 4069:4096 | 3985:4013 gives 1.08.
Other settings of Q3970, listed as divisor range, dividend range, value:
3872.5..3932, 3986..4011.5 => 1.42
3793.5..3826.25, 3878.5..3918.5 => 1.06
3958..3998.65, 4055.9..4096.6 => 1.40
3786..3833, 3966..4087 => 1.43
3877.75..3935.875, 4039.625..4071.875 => 1.50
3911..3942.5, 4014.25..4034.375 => 1.85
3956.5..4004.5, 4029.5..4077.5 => 1.29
